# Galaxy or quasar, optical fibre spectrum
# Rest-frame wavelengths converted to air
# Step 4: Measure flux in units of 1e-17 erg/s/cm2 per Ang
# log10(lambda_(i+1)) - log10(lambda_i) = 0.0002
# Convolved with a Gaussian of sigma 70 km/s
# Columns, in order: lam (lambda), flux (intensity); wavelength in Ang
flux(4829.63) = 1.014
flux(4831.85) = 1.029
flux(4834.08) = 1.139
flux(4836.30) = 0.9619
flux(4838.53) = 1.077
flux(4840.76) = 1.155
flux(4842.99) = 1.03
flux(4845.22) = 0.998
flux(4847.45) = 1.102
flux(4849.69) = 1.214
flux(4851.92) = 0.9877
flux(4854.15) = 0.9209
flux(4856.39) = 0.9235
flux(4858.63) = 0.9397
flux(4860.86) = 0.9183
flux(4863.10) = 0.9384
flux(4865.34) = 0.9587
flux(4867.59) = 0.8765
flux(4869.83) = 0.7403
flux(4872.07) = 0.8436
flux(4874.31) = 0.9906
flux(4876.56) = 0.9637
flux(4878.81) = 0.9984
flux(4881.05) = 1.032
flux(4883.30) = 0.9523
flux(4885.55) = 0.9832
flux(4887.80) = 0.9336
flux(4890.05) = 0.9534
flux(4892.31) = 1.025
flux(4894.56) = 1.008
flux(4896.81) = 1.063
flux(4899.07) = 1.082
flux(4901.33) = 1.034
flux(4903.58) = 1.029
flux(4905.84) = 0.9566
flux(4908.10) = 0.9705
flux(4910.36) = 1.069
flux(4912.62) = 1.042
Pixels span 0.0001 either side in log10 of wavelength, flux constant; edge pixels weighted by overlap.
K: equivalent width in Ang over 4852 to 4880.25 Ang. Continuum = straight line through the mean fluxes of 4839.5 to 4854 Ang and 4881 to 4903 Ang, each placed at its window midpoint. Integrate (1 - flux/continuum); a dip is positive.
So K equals 3.3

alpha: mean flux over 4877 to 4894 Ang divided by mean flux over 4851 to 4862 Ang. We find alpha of 1.05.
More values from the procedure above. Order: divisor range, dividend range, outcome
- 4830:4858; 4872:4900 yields 0.95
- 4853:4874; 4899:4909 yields 1.12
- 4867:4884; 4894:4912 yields 1.11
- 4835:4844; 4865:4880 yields 0.86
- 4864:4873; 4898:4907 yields 1.20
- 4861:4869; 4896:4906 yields 1.13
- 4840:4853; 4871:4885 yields 0.89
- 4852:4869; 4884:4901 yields 1.09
